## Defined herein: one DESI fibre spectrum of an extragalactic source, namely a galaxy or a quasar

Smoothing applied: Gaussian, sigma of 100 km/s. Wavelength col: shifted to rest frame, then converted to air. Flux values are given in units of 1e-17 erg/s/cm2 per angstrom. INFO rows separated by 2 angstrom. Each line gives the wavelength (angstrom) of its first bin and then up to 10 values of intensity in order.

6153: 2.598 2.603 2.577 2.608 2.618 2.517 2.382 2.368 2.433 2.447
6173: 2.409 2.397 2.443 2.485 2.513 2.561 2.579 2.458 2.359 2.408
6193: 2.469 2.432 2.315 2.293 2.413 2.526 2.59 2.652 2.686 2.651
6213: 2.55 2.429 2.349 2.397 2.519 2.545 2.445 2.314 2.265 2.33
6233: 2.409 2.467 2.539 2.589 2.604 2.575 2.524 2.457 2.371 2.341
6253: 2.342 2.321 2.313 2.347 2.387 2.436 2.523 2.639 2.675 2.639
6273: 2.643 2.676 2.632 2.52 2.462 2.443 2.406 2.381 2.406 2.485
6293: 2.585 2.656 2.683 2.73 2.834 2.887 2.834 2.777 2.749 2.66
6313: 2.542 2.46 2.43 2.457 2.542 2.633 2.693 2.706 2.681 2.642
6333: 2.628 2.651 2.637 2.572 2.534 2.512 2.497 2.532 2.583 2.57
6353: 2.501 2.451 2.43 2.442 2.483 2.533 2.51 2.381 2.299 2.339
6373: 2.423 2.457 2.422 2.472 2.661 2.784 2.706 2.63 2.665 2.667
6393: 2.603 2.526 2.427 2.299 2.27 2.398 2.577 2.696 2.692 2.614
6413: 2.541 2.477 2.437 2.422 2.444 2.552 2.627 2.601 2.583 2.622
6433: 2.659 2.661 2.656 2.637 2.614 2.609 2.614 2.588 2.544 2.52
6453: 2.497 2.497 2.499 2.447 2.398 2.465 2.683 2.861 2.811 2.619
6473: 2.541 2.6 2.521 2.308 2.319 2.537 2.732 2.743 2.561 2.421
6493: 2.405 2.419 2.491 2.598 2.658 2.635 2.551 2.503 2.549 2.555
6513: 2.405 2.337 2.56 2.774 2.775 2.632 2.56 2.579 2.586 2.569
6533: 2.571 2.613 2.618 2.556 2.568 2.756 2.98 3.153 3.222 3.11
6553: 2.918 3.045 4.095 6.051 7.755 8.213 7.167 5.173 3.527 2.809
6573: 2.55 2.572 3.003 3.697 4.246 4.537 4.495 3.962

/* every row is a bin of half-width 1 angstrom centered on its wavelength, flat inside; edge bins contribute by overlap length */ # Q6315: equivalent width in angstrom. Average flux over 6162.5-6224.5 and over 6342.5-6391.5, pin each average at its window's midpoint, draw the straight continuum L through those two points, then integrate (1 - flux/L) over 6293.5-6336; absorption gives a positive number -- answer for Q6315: -2.7 angstrom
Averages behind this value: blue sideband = 2.47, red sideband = 2.52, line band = 2.66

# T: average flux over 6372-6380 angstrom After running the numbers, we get 2.44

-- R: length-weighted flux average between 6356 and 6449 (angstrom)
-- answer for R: 2.54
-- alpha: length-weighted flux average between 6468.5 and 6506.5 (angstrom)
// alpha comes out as 2.55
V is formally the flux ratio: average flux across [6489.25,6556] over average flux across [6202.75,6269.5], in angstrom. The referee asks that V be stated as 1.07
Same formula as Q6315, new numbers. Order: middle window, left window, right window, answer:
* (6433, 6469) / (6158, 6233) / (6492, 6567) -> 5.5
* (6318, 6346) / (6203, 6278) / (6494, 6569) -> 1.4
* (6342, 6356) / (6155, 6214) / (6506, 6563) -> 1.4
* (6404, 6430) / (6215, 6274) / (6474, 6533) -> -0.4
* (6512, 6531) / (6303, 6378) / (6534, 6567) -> 6.4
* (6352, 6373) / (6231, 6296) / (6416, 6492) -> 0.8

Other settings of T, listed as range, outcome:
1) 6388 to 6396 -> 2.62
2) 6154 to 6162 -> 2.6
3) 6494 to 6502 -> 2.54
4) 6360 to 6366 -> 2.51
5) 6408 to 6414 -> 2.62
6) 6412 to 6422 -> 2.46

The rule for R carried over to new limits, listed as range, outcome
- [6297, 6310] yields 2.79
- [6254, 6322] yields 2.56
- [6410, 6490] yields 2.57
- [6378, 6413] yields 2.57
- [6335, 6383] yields 2.5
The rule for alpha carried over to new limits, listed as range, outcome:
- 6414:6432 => 2.53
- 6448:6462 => 2.49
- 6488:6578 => 3.18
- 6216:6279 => 2.47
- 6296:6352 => 2.63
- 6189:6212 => 2.49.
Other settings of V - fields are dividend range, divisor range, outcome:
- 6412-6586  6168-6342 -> 1.17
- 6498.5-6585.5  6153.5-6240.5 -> 1.36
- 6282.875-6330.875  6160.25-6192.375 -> 1.06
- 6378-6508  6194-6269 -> 1.04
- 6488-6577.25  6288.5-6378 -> 1.24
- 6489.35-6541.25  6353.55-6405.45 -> 1.03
